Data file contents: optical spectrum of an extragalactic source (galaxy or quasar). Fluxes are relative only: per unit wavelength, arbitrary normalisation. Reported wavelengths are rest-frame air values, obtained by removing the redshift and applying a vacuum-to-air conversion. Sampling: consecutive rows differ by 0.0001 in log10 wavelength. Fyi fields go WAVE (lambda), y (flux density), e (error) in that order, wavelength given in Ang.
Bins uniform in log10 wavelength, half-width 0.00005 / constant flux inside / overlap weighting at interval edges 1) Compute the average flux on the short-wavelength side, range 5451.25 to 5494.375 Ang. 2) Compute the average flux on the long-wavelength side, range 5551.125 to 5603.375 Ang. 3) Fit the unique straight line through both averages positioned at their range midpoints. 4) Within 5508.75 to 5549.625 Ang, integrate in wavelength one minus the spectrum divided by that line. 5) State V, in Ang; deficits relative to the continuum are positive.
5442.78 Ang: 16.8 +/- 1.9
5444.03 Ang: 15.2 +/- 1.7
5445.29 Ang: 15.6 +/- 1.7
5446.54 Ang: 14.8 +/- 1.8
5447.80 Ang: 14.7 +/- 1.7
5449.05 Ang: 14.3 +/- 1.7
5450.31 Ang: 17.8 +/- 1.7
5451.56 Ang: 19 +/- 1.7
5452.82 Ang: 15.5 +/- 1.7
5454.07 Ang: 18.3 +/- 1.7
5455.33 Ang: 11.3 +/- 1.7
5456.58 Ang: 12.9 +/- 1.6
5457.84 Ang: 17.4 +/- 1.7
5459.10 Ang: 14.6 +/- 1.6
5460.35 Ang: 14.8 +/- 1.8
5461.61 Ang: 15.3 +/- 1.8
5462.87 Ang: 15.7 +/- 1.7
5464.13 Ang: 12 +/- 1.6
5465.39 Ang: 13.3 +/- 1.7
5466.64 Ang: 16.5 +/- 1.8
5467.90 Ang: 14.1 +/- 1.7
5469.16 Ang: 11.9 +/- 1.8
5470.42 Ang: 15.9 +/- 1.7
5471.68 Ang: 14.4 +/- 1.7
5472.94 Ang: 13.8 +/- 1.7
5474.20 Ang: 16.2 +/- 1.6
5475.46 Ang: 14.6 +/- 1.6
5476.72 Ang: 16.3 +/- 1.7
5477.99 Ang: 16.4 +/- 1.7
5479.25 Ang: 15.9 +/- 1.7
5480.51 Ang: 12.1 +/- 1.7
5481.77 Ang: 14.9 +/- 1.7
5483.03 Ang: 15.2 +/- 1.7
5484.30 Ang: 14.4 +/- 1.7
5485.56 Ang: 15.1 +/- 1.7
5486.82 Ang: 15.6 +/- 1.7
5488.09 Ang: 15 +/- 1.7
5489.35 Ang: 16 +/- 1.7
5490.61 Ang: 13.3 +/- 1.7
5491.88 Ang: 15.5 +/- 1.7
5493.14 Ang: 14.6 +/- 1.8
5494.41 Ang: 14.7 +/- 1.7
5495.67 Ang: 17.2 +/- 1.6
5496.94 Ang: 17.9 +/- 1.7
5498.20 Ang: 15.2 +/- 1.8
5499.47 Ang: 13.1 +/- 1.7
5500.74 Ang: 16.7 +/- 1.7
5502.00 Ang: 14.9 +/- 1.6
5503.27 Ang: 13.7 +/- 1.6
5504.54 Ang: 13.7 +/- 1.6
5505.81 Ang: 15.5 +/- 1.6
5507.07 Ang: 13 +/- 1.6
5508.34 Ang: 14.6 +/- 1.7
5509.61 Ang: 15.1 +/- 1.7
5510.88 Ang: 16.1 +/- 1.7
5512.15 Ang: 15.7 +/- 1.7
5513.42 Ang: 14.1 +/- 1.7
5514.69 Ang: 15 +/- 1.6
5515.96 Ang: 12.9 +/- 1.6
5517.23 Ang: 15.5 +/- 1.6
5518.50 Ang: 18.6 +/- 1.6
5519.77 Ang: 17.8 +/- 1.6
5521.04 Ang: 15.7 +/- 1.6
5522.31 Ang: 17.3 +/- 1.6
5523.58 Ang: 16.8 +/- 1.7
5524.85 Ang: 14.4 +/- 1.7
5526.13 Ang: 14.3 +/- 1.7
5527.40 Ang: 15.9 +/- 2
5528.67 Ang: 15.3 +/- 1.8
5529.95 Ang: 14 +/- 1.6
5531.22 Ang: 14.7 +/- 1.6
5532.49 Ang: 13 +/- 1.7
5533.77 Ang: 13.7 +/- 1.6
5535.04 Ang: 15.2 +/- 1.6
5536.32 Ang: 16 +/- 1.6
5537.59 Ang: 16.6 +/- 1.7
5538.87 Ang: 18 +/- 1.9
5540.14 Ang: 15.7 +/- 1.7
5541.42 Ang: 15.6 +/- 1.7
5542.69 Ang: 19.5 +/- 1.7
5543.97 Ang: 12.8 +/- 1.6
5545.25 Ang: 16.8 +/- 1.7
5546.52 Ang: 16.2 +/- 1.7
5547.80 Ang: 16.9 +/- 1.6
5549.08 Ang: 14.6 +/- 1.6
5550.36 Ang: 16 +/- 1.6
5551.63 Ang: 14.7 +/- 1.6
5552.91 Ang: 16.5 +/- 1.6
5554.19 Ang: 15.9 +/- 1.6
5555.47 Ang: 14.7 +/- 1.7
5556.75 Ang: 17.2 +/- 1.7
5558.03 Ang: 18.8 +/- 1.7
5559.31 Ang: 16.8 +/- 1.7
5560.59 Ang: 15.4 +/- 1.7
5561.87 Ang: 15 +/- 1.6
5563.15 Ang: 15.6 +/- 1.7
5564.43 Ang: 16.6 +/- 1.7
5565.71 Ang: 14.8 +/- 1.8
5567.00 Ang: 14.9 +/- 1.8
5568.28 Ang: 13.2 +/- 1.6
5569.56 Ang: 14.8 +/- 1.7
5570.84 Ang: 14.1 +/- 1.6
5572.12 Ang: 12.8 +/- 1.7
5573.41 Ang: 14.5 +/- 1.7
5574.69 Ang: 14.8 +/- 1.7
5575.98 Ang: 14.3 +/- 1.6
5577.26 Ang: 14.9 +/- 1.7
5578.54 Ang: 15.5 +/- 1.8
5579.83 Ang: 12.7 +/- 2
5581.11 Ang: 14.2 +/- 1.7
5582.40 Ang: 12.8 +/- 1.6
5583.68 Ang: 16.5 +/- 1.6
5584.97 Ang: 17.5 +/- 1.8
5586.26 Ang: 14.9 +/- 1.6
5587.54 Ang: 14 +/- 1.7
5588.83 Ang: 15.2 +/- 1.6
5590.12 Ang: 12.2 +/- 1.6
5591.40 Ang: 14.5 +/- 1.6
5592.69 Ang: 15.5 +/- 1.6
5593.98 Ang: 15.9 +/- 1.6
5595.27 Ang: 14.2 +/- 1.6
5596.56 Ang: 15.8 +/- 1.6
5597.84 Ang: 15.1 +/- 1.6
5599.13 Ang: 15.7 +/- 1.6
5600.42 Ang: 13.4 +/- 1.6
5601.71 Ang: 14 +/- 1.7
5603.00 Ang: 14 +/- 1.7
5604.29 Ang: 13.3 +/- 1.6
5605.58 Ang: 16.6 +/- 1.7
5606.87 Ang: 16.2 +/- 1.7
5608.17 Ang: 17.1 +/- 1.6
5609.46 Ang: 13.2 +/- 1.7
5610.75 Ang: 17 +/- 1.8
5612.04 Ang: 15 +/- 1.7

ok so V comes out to -1.8 Ang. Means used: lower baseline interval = 14.9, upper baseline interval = 15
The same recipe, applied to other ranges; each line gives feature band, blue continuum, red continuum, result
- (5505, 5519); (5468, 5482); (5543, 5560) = 0.3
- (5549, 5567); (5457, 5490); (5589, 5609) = -1.2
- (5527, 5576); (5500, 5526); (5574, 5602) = -1.4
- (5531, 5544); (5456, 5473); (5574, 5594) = -1.0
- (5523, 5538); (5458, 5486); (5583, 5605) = -0.2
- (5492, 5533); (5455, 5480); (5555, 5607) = -1.2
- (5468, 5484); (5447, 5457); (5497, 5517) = 0.4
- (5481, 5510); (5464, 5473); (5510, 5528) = 0.0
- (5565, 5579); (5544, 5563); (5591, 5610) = 1.1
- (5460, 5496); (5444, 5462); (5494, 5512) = 1.1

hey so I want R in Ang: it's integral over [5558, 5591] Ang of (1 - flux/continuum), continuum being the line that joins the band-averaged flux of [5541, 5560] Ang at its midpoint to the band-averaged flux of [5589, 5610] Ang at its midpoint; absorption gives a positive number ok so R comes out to 1.54 Ang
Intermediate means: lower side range 16.2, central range 14.8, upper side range 14.8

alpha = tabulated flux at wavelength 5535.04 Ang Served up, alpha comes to 15.2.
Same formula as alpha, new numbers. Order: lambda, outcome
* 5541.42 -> 15.6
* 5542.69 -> 19.5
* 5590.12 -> 12.2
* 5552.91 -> 16.5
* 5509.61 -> 15.1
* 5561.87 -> 15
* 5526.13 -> 14.3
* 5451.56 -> 19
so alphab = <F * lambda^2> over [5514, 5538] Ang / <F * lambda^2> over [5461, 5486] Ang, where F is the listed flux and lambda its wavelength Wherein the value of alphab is 1.07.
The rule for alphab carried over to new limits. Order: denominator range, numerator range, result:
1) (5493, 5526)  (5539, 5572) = 1.04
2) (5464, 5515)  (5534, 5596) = 1.06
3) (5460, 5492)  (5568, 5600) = 1.03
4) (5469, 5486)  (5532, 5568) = 1.09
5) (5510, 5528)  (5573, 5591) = 0.95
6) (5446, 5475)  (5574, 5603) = 1.03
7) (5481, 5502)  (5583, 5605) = 1.01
